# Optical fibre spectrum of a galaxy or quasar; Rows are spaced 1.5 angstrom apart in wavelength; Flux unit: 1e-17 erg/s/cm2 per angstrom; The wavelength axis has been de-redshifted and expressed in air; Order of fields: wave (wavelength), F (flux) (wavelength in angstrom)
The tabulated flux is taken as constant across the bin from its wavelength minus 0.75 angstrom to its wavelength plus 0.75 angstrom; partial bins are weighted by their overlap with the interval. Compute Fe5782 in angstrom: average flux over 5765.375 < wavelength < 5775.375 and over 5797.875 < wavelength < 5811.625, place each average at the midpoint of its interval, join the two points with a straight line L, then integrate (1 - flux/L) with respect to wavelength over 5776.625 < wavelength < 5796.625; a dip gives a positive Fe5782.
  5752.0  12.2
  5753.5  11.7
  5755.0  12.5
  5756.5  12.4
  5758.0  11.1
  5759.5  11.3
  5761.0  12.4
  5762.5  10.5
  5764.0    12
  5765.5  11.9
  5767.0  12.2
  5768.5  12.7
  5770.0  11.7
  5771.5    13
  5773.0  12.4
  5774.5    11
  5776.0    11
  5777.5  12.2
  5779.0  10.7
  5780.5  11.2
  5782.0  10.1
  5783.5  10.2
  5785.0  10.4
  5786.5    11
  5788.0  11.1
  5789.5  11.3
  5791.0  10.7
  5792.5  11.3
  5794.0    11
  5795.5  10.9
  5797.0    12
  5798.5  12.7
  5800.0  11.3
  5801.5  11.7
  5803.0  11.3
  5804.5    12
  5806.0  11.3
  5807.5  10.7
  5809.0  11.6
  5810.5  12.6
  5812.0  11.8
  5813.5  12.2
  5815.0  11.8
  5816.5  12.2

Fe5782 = 1.6 angstrom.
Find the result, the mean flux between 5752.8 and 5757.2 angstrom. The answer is 12.2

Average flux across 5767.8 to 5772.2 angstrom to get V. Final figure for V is 12.5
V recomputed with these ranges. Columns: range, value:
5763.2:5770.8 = 12.1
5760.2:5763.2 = 11.5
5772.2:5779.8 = 11.5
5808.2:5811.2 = 12.1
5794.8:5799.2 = 11.9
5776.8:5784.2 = 10.9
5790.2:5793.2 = 11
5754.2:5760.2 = 11.8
